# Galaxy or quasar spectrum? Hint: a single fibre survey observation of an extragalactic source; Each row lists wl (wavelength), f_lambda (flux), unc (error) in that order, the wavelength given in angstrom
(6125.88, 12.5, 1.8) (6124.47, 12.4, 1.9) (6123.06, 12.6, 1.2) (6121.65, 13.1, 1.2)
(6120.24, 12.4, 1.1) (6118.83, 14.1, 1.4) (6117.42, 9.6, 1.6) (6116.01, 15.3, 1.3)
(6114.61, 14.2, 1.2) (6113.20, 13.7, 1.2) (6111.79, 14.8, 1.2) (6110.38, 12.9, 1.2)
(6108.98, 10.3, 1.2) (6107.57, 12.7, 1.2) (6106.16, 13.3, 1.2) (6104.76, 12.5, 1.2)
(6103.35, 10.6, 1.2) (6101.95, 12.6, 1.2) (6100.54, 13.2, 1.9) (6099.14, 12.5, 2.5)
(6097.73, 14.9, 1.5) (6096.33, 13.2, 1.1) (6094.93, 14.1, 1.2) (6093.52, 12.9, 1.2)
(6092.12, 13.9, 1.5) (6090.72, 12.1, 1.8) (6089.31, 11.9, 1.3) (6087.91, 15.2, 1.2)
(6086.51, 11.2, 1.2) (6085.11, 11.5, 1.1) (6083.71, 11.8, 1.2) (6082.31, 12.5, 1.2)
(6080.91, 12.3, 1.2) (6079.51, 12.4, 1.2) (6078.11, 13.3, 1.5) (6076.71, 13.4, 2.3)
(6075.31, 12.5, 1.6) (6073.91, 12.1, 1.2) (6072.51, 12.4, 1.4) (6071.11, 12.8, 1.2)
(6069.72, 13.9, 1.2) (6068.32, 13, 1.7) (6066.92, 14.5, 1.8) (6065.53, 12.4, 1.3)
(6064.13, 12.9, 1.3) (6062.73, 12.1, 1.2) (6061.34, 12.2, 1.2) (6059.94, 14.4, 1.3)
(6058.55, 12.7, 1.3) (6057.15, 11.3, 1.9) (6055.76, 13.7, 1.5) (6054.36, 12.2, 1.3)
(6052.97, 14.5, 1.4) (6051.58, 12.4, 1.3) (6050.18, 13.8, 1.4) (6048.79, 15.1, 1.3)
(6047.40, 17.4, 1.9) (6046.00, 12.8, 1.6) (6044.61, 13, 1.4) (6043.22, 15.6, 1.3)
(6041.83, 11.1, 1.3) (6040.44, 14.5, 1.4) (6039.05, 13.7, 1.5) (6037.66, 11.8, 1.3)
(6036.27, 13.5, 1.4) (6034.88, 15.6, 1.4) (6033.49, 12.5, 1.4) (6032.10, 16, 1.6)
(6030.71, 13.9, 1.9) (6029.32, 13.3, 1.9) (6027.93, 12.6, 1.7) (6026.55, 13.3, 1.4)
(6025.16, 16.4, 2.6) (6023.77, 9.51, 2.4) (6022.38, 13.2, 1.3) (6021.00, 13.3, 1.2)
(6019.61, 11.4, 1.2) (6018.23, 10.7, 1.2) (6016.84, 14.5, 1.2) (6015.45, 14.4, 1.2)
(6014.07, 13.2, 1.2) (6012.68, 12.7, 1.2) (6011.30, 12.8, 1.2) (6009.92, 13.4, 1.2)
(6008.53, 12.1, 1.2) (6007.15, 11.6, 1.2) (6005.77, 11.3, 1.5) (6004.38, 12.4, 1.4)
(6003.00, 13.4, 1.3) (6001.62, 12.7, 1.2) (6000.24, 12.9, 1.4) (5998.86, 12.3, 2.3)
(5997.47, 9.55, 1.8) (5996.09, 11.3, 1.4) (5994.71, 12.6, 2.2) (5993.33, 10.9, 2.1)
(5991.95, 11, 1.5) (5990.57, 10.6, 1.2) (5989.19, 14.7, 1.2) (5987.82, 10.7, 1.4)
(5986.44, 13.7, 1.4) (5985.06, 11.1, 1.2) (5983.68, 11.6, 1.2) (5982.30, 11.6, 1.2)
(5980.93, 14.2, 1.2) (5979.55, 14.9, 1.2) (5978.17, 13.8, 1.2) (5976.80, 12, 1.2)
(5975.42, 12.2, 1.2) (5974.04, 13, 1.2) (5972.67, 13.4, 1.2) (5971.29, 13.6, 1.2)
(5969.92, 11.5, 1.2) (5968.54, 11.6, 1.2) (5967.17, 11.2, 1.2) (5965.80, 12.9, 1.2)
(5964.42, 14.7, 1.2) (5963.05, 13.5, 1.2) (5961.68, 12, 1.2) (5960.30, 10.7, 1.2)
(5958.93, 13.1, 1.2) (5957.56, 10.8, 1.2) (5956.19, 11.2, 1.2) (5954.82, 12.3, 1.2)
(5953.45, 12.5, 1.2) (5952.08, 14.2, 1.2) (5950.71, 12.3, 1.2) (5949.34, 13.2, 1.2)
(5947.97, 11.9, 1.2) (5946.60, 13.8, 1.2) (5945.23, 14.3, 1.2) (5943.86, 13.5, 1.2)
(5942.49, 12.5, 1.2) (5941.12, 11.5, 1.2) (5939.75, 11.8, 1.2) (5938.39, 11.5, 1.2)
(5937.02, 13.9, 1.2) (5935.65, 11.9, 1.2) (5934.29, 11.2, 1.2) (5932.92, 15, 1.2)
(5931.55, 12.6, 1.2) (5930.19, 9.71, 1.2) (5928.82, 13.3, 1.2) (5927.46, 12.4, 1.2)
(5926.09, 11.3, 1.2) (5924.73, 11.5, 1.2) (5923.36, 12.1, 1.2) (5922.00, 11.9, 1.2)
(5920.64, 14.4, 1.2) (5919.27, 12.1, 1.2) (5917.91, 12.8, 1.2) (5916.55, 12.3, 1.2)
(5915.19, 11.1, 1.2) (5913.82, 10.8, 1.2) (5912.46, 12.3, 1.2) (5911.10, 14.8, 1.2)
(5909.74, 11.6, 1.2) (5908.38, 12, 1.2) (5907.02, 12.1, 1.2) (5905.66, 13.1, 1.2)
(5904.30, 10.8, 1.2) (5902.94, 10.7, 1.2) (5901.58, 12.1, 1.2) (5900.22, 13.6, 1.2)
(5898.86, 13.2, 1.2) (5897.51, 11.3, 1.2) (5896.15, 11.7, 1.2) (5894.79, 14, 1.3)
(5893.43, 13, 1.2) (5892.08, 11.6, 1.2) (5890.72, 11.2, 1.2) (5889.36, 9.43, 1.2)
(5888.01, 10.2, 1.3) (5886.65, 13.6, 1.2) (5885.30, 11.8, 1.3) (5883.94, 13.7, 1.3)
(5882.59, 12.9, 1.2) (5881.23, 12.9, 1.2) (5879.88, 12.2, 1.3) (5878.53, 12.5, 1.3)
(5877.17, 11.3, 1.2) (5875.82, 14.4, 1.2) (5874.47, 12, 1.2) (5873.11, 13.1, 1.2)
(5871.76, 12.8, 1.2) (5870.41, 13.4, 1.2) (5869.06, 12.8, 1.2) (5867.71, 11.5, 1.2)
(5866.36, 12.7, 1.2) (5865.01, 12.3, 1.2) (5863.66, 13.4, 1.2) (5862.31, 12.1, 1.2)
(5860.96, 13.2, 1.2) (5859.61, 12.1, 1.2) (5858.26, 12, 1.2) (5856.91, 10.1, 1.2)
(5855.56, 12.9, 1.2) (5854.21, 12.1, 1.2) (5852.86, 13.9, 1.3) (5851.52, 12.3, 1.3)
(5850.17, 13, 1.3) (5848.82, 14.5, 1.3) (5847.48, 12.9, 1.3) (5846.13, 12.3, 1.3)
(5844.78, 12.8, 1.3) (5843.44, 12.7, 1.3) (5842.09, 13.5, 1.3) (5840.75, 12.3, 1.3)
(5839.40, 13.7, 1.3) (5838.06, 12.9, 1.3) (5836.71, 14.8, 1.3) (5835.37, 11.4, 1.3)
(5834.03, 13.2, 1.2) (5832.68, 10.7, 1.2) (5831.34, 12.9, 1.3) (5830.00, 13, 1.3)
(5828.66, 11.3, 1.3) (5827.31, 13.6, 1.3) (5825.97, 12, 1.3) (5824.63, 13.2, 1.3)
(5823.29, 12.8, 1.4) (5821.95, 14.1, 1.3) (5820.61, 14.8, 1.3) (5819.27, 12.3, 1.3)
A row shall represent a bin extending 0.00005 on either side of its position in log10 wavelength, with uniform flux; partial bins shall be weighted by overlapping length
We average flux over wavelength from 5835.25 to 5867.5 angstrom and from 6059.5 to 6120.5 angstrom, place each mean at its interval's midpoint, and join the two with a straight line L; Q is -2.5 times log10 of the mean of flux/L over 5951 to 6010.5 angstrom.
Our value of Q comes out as 0.04 mag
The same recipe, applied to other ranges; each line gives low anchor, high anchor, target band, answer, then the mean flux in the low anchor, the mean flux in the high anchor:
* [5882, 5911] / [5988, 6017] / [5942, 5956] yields -0.07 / 12.1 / 12.3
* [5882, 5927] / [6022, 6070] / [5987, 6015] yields 0.08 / 12.2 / 13.4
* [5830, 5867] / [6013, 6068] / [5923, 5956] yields 0.04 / 12.7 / 13.4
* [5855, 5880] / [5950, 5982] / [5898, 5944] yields 0.03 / 12.5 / 12.7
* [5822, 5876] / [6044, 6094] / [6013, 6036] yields -0.03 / 12.7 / 13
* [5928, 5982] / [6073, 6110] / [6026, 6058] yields -0.08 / 12.6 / 12.7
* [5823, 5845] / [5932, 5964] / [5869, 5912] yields 0.03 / 12.8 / 12.6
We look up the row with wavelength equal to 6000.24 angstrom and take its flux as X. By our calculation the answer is 12.9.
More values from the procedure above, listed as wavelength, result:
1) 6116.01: 15.3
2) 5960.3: 10.7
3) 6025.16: 16.4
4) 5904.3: 10.8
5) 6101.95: 12.6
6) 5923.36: 12.1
